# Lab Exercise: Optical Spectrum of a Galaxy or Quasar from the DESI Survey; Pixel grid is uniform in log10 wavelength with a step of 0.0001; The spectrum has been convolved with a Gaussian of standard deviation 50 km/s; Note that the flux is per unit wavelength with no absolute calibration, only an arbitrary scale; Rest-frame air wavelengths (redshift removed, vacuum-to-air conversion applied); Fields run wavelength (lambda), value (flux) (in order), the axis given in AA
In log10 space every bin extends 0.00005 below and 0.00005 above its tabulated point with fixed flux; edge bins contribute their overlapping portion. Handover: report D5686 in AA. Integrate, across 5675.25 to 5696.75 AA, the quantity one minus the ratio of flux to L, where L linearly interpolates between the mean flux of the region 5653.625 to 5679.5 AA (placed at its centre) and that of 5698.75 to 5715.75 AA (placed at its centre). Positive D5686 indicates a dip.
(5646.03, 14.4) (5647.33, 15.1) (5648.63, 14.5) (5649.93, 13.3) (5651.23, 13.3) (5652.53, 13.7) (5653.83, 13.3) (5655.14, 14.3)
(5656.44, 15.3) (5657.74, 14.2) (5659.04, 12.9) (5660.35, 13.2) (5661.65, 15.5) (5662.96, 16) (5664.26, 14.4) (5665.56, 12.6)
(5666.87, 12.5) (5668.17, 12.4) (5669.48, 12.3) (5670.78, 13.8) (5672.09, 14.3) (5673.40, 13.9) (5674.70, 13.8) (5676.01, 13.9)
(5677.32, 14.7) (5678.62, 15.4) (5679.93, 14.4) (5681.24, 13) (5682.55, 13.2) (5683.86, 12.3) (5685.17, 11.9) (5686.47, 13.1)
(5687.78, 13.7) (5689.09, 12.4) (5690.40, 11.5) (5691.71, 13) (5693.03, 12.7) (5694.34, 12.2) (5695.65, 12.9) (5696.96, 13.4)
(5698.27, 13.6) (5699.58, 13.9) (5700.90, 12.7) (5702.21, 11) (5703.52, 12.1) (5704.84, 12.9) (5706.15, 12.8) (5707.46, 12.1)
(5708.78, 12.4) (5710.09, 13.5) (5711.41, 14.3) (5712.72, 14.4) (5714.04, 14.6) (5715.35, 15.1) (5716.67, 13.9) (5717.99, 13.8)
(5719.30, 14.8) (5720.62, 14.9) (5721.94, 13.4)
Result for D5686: 0.7 AA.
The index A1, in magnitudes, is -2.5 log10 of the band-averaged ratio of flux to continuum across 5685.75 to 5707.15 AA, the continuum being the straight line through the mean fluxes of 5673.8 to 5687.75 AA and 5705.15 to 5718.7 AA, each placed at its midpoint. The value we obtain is 0.074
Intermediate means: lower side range 13.6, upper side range 13.7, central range 12.7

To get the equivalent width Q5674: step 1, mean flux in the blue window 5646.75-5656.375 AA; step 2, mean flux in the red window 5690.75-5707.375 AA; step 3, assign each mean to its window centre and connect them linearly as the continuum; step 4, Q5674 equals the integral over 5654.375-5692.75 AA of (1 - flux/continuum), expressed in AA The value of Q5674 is -0.5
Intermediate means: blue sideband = 14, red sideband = 12.7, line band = 13.6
